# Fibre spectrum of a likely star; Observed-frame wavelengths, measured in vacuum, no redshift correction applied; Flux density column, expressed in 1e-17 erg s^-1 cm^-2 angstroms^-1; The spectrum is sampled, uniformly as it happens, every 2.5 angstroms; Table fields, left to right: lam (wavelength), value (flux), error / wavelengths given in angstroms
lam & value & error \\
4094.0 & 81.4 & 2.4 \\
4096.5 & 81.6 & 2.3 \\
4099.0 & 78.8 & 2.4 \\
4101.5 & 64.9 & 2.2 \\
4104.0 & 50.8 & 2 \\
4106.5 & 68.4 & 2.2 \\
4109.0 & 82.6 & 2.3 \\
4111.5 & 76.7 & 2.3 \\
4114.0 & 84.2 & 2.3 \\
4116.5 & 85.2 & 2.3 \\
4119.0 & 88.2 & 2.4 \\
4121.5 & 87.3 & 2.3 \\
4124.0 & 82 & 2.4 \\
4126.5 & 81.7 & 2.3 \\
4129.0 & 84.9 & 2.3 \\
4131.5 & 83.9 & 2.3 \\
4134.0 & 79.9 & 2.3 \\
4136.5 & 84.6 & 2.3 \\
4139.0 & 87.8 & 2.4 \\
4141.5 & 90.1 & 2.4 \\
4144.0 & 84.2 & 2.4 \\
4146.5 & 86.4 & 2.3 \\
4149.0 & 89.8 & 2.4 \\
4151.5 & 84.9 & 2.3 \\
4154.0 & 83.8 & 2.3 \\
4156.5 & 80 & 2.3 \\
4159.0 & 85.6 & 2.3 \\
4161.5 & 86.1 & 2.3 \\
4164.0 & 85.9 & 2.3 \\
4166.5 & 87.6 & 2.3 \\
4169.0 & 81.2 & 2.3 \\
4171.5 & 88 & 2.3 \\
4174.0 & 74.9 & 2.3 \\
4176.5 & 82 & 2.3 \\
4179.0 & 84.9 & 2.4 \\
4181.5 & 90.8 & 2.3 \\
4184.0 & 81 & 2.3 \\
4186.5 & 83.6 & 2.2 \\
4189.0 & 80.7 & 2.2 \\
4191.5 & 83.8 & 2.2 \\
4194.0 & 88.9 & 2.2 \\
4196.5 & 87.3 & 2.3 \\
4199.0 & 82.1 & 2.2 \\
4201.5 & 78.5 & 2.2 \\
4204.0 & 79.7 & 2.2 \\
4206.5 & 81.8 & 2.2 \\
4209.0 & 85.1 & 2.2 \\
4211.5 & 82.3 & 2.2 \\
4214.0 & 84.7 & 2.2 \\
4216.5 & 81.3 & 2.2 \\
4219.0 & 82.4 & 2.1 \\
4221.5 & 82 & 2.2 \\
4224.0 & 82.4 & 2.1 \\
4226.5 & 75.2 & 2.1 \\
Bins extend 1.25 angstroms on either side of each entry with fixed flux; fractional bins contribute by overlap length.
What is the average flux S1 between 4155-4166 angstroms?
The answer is 84.6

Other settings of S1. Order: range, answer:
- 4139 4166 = 85.8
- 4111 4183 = 84.6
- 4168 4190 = 83.1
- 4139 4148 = 87.1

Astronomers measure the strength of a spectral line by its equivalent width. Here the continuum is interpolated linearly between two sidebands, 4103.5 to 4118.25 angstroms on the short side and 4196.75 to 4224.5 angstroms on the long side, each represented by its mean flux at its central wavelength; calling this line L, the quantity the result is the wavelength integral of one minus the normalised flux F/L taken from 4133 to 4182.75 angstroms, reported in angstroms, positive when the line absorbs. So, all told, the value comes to -3.7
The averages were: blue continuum 76.3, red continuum 82.2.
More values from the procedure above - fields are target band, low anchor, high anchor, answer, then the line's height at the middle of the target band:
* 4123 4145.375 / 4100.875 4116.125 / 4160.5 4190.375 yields -2.22 angstroms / 76.8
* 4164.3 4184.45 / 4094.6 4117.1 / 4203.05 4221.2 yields -1.08 angstroms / 79.7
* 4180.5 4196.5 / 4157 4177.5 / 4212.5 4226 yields -0.34 angstroms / 83.1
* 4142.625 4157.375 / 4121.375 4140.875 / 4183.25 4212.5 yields -0.23 angstroms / 83.7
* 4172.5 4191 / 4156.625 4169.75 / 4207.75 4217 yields 0.38 angstroms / 84.4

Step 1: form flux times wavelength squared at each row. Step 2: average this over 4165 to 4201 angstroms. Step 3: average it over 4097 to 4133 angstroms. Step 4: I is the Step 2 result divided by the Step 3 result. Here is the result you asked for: 1.10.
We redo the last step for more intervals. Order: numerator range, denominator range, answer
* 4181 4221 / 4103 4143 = 1.06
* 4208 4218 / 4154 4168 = 1.01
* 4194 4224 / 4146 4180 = 1.00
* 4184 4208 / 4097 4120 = 1.14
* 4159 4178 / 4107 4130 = 1.03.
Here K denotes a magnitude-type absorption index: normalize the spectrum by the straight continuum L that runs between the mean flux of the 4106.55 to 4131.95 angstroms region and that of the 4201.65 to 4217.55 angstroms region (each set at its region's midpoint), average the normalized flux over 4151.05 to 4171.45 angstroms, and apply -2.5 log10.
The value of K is -0.03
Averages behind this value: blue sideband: 82.9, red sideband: 82.2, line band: 84.6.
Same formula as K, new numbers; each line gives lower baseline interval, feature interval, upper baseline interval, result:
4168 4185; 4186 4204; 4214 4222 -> -0.01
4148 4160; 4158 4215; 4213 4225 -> 0.00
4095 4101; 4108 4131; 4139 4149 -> -0.01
